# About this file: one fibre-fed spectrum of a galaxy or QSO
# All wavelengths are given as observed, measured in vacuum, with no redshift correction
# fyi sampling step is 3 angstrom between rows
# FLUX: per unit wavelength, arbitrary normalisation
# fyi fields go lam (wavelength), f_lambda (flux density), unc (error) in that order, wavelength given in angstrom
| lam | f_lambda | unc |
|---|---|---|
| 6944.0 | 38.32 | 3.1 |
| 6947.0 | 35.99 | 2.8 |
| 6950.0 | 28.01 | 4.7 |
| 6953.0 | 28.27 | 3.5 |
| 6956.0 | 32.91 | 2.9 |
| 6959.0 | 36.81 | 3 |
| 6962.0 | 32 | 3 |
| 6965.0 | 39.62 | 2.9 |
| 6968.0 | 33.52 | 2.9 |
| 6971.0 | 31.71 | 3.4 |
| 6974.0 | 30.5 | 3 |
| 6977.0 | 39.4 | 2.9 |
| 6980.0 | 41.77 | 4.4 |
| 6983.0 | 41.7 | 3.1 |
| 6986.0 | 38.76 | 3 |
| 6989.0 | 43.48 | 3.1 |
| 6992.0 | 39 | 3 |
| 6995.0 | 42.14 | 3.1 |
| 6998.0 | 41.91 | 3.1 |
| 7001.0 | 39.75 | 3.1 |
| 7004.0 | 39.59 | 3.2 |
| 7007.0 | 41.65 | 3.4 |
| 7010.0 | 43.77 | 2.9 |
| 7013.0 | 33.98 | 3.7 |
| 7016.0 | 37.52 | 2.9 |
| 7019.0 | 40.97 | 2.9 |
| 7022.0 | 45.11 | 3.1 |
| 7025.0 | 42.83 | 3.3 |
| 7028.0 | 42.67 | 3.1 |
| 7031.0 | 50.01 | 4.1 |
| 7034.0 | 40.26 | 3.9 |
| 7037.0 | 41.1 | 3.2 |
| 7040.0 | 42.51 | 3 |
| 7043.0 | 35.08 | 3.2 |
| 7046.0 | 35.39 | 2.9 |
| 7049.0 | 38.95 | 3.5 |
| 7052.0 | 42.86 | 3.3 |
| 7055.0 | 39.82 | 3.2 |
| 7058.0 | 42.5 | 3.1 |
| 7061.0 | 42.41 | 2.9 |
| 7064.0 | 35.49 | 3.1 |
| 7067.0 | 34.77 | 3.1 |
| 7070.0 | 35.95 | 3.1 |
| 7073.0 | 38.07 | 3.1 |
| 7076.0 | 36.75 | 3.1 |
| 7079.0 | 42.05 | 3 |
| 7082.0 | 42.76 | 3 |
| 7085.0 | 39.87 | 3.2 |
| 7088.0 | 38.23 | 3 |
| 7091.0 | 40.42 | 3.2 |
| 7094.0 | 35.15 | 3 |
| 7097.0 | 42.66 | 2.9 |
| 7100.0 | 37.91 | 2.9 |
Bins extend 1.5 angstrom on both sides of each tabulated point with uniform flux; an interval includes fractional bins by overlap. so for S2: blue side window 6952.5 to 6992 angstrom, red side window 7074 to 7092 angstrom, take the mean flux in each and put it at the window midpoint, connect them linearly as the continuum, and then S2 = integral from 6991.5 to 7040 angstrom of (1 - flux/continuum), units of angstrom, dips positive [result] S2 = -4.63 angstrom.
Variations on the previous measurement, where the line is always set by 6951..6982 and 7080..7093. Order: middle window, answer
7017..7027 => -1.47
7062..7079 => 1.10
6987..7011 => -3.42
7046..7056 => -0.32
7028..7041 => -1.94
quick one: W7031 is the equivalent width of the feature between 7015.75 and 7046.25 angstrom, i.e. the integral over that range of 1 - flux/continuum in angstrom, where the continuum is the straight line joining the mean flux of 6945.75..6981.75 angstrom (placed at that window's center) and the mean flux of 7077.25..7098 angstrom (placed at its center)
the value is -3.4 angstrom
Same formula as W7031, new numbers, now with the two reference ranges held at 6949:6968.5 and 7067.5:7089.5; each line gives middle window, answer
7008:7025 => -2.2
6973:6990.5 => -2.7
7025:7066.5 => -3.7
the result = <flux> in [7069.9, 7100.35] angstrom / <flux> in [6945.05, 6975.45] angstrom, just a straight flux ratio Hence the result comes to 1.19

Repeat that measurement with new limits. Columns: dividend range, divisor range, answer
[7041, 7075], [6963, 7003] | 0.99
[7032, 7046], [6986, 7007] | 0.97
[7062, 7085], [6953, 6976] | 1.14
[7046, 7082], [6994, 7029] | 0.95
